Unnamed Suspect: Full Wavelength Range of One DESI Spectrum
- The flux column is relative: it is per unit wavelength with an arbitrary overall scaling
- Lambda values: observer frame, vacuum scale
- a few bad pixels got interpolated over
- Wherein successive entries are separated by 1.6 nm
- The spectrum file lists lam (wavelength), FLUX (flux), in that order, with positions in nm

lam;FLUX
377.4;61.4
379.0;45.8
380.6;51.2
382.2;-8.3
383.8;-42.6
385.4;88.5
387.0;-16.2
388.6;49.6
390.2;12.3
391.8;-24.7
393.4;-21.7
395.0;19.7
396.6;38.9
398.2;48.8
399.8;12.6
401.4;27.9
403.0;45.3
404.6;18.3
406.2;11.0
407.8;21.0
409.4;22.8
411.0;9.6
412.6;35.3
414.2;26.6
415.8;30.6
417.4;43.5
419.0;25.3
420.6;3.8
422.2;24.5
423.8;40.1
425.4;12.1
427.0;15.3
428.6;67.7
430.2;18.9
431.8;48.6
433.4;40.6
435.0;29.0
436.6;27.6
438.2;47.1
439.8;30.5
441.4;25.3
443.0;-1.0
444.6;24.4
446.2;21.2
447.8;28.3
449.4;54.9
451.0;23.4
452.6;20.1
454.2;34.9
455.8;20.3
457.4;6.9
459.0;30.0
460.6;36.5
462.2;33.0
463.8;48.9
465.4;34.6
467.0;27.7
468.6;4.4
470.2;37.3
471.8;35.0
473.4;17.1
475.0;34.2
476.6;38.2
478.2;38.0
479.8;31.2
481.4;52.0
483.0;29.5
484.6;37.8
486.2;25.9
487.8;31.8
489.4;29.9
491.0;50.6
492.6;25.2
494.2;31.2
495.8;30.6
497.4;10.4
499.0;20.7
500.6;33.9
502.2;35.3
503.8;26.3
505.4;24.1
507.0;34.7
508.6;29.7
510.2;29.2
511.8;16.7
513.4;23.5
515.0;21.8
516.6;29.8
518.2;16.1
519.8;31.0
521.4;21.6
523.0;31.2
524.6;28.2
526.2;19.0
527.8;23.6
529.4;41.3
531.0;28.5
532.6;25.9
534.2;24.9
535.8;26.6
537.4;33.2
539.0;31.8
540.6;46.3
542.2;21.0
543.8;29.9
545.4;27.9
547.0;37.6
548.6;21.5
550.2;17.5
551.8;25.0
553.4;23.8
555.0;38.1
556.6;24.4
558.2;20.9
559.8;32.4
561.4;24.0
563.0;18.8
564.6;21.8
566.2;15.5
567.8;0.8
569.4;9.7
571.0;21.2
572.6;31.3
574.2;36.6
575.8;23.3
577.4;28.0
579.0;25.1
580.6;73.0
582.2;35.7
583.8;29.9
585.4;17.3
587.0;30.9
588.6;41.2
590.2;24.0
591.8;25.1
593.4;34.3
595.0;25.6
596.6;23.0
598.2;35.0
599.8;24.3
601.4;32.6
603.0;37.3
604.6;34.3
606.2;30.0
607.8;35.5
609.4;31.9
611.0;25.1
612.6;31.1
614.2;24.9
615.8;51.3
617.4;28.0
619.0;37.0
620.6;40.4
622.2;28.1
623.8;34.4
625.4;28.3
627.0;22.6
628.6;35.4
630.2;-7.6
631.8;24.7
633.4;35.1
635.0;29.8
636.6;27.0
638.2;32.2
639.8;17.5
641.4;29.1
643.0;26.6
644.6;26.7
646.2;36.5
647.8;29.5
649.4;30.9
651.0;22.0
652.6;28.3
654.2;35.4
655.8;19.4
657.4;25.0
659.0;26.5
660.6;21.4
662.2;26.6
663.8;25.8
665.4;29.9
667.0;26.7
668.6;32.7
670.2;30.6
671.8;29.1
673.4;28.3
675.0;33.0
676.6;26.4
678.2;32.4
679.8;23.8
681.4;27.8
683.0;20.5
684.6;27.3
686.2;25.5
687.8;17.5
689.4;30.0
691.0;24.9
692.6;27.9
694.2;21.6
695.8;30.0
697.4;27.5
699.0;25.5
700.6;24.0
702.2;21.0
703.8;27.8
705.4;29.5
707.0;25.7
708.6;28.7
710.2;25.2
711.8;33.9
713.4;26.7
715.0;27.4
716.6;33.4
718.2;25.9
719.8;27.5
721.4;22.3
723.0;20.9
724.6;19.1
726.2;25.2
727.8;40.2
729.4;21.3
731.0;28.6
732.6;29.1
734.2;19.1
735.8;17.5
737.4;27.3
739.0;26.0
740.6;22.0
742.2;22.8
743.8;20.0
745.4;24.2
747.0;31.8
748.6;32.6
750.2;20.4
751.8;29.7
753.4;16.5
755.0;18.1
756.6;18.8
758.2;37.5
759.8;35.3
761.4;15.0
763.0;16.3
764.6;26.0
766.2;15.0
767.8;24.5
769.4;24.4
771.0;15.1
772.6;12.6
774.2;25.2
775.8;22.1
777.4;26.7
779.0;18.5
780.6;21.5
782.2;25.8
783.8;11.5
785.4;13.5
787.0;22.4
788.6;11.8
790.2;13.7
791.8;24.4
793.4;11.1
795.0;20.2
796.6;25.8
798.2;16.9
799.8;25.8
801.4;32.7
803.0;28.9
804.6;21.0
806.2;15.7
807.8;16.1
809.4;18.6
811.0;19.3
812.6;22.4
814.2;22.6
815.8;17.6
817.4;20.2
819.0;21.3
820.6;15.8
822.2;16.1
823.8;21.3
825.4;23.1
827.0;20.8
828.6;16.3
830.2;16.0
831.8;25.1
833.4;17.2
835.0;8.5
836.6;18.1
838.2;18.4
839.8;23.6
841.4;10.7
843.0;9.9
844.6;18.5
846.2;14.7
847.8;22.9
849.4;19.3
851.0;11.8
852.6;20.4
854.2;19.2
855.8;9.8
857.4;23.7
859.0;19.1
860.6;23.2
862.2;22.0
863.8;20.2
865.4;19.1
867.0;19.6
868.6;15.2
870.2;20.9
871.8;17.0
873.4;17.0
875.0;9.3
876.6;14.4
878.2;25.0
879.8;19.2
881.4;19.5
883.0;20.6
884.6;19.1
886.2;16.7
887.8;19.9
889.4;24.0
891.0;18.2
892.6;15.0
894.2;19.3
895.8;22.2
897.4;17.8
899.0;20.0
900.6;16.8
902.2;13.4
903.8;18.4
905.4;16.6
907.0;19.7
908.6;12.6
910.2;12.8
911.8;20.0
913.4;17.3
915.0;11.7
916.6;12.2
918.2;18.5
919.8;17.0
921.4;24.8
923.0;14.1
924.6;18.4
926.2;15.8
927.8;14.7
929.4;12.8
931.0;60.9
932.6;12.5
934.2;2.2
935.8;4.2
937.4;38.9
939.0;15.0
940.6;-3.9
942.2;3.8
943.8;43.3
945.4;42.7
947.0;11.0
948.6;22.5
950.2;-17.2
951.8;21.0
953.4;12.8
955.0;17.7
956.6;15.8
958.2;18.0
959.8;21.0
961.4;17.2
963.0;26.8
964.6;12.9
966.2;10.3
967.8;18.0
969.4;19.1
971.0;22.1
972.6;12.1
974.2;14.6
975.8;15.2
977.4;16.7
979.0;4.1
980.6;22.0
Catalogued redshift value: 0.54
